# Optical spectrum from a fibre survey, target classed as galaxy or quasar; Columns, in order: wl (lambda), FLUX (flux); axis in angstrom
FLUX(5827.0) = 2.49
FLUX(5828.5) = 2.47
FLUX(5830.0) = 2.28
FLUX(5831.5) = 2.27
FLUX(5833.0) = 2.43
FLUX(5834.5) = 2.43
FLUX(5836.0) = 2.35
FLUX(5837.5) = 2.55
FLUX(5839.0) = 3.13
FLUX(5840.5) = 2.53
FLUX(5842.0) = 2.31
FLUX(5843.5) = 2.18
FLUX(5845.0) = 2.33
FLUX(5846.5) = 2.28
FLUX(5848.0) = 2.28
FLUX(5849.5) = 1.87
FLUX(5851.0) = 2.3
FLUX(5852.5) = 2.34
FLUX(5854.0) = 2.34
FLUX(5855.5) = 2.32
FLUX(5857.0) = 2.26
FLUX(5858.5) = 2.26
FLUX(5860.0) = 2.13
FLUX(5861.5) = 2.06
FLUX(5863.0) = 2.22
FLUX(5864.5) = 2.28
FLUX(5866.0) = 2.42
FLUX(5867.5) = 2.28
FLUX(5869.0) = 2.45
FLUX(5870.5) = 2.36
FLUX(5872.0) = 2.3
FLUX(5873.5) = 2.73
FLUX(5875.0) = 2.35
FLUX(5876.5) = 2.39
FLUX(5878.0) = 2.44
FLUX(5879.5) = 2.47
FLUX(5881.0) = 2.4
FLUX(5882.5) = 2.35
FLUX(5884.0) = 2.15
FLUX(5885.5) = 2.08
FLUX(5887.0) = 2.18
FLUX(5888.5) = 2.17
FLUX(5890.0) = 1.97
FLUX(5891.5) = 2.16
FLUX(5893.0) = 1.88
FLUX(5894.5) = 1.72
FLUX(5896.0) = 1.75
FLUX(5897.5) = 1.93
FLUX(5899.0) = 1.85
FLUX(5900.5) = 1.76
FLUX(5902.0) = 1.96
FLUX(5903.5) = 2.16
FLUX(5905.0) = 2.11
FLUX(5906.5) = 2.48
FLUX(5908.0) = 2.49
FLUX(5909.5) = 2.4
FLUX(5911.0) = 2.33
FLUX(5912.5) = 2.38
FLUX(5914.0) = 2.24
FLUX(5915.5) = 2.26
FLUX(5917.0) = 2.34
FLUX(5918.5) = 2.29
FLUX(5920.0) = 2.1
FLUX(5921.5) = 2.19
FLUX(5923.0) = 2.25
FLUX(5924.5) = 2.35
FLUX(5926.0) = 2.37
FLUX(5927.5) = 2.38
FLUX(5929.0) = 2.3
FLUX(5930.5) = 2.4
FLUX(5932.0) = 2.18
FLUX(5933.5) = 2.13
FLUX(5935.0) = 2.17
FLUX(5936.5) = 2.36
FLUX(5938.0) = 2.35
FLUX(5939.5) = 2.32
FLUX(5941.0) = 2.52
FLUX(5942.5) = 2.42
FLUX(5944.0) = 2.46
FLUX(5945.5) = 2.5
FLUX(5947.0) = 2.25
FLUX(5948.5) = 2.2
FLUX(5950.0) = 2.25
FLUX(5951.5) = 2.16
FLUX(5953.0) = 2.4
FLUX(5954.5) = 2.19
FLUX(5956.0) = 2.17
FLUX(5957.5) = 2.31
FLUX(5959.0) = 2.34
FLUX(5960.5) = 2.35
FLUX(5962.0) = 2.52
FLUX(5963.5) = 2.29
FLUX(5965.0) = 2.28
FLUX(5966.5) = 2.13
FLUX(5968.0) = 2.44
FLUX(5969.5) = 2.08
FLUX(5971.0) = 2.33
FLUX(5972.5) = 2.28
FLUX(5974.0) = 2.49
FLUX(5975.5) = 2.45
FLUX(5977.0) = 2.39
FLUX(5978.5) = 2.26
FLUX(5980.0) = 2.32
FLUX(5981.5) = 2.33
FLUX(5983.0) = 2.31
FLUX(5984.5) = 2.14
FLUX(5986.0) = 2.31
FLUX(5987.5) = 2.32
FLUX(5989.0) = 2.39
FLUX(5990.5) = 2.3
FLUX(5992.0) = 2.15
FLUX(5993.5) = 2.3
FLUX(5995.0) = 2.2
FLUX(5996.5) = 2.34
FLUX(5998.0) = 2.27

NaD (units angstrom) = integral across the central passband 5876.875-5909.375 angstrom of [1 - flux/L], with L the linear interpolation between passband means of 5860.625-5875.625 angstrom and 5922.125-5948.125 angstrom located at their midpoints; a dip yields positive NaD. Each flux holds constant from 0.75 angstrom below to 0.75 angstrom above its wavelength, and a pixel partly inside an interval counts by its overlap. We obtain 3.0 angstrom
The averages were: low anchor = 2.34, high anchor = 2.33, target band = 2.13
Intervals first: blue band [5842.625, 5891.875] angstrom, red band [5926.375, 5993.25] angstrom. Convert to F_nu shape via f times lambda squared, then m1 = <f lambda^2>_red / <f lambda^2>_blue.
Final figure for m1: 1.0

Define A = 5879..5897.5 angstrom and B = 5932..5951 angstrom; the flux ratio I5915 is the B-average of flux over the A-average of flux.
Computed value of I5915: 1.11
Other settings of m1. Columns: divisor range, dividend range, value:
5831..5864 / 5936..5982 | 1.04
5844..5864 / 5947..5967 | 1.06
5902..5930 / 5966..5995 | 1.03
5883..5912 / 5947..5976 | 1.12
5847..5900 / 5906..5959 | 1.07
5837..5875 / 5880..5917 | 0.93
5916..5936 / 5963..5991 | 1.04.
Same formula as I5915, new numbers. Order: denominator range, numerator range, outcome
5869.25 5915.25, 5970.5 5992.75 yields 1.05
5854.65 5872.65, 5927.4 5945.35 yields 1.03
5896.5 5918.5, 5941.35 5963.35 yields 1.06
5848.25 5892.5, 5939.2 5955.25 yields 1.03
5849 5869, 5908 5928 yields 1.02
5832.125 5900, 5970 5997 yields 1.02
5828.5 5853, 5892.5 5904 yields 0.79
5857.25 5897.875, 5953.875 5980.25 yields 1.04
